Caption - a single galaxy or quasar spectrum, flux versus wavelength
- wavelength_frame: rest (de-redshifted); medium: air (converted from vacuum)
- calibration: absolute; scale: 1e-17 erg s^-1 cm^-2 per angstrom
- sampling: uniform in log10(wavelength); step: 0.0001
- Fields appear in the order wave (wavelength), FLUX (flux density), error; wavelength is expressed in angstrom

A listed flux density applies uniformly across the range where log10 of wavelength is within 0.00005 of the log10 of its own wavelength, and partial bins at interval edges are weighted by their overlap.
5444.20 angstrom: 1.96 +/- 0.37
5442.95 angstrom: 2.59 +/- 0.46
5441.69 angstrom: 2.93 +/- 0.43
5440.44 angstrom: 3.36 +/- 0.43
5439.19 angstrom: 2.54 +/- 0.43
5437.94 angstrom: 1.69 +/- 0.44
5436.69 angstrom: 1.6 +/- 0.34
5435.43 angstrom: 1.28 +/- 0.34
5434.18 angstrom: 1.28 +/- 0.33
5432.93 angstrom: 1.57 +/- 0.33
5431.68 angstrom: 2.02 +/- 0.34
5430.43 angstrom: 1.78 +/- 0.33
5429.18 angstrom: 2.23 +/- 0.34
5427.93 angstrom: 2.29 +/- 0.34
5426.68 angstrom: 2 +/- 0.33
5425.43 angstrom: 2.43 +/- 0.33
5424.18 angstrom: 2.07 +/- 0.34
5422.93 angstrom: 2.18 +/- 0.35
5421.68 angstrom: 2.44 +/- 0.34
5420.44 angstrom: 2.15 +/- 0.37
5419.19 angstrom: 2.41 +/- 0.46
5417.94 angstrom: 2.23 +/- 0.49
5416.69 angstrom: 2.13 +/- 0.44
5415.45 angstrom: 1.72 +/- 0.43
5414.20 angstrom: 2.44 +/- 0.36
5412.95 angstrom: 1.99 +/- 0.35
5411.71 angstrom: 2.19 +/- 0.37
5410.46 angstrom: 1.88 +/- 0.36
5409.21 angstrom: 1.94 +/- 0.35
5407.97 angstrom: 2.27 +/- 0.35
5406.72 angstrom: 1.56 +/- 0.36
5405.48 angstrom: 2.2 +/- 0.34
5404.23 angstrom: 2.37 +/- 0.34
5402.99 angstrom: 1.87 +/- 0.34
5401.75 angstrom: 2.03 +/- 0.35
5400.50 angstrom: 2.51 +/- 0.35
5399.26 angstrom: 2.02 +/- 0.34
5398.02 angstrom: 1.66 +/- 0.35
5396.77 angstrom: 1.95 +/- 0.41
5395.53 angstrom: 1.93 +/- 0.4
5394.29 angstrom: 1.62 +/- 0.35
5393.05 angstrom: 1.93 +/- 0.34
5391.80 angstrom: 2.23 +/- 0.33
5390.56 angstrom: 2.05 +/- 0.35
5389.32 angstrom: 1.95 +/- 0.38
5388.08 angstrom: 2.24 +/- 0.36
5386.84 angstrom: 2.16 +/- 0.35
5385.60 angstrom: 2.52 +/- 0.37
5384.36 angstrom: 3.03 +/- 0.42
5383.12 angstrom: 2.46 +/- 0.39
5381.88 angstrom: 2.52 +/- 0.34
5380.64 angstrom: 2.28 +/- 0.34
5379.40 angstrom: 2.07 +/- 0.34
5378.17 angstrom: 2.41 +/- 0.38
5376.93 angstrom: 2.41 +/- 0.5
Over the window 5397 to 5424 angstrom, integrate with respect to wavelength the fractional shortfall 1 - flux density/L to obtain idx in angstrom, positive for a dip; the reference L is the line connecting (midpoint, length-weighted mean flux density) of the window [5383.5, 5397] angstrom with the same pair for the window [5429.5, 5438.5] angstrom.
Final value -2.83 angstrom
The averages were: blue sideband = 2.16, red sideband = 1.62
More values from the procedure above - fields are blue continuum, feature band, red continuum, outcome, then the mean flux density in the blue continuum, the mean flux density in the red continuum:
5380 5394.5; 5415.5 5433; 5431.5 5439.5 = -3.3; 2.27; 1.66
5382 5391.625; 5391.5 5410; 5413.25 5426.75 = 2.3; 2.35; 2.2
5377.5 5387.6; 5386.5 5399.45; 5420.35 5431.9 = 2.2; 2.43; 2.17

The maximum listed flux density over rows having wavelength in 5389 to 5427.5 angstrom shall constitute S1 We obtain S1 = 2.51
